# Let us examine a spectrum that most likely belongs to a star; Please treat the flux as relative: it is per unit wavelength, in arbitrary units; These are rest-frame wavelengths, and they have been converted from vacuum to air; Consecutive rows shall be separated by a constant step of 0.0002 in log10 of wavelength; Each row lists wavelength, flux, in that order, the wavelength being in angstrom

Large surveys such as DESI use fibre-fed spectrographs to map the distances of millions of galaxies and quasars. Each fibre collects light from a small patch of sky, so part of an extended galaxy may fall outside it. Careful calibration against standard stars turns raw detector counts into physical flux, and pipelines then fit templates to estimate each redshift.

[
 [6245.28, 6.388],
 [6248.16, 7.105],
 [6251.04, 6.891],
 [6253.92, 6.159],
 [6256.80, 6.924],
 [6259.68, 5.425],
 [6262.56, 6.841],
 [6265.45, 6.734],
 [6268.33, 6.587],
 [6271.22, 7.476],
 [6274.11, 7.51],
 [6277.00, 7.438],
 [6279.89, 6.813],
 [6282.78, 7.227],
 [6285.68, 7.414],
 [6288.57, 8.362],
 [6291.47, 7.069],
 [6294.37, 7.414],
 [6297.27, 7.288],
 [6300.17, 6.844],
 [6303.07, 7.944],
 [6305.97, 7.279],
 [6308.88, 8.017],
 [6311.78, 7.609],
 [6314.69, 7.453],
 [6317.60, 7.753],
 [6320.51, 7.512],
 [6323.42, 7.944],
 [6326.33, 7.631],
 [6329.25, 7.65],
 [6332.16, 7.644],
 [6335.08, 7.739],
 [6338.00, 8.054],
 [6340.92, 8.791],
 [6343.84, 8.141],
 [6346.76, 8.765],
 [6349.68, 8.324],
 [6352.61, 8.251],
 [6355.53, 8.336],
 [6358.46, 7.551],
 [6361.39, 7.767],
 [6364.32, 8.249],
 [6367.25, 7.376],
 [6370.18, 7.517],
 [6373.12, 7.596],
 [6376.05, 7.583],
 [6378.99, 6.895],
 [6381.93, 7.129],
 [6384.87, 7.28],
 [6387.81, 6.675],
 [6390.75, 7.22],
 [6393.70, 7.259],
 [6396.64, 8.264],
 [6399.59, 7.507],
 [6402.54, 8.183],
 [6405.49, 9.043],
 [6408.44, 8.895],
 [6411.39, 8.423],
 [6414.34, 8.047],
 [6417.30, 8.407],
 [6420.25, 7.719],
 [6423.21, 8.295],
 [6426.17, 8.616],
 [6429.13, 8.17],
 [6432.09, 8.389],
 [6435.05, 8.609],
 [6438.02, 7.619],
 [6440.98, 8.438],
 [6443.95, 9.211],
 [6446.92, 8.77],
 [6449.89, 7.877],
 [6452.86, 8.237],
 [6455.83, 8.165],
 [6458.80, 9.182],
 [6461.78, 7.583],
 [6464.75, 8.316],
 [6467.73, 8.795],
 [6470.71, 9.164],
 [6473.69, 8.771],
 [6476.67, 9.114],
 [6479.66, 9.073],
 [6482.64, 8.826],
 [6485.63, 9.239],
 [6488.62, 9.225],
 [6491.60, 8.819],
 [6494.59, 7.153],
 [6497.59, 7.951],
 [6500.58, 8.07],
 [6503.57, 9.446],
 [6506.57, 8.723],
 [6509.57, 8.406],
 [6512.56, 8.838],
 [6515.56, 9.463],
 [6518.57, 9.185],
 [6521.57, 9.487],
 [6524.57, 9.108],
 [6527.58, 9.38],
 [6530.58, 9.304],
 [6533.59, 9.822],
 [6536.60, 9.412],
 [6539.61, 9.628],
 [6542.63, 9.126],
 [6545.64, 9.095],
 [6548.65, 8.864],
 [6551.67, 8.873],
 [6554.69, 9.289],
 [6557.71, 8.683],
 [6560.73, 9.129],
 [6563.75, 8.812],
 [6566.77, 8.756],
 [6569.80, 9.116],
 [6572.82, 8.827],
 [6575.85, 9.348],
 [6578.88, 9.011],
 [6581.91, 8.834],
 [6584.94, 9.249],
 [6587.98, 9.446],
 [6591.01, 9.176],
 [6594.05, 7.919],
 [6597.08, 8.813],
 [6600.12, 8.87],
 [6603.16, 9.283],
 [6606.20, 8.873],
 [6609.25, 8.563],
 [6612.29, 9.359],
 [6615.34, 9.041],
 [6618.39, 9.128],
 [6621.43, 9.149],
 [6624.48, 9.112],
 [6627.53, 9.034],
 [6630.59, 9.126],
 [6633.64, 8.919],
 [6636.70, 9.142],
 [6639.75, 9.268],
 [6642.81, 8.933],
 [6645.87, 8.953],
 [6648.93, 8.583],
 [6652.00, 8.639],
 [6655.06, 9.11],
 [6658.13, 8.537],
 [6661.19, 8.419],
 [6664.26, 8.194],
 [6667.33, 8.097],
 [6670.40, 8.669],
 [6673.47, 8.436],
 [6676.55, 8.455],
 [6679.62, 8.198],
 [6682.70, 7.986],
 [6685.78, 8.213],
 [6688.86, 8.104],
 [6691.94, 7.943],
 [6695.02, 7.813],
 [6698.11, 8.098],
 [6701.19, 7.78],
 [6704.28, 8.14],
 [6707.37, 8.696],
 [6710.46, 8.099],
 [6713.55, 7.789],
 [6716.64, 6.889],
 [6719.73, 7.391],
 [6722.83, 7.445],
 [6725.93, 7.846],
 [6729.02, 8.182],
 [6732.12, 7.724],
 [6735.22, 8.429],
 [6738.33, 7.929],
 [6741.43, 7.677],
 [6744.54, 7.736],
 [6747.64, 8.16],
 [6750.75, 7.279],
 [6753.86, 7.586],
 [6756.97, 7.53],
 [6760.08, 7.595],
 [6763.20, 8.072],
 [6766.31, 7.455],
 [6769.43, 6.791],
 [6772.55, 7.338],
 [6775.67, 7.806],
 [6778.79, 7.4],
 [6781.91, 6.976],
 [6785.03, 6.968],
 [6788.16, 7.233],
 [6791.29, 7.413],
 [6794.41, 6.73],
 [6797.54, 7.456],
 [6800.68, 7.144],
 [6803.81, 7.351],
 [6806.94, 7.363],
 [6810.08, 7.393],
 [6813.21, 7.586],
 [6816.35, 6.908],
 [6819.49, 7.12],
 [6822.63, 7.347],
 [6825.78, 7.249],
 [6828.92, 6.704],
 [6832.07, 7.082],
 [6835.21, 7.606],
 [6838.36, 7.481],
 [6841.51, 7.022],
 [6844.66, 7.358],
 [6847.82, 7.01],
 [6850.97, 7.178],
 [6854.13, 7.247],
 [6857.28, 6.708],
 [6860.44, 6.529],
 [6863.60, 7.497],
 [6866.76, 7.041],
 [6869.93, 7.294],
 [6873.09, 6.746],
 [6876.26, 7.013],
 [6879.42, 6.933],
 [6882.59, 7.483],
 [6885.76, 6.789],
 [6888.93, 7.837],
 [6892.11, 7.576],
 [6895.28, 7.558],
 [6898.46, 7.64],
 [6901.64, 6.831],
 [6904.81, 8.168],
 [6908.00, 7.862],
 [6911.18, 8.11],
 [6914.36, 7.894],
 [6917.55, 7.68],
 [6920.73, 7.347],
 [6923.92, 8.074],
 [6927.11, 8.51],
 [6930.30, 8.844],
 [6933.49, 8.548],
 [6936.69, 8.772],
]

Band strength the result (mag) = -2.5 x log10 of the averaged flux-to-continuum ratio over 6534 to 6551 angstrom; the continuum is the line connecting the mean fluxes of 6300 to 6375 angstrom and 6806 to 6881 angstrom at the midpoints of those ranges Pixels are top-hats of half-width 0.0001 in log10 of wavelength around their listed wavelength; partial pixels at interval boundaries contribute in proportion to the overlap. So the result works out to -0.22 mag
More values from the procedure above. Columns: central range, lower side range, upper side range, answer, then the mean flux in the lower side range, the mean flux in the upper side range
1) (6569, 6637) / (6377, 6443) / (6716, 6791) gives -0.17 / 7.97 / 7.56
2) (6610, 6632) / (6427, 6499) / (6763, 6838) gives -0.15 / 8.53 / 7.26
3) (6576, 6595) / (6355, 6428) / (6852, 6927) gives -0.17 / 7.83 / 7.41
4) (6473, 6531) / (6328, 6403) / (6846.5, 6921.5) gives -0.16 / 7.75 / 7.33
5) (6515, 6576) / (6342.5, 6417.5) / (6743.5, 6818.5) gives -0.19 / 7.86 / 7.38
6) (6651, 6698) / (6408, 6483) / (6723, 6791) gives -0.06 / 8.48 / 7.6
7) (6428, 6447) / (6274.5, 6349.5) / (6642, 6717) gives -0.07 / 7.68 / 8.28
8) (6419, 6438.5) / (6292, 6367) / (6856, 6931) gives -0.06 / 7.82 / 7.49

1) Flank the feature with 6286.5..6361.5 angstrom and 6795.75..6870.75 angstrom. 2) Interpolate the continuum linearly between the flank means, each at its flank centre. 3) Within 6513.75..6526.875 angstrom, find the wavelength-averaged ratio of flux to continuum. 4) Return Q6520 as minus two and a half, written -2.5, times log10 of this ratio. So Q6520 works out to -0.22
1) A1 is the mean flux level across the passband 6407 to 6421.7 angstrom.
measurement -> 8.3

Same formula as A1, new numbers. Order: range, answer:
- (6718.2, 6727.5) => 7.56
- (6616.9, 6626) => 9.14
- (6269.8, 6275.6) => 7.49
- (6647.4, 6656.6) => 8.77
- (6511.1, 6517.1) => 9.14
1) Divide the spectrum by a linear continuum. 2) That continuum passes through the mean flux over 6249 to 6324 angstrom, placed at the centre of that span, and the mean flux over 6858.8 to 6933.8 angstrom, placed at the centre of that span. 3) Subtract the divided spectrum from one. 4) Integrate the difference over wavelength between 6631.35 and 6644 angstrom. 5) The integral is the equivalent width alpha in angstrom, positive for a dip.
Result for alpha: -2.83 angstrom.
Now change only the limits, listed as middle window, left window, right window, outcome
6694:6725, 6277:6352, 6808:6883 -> -2.2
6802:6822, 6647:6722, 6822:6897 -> 0.4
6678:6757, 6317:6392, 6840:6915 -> -4.7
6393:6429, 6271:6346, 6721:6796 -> -3.0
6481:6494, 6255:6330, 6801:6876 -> -2.9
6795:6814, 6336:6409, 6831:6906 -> -0.1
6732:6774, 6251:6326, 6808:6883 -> -2.9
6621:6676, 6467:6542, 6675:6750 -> -3.5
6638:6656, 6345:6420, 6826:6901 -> -3.4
